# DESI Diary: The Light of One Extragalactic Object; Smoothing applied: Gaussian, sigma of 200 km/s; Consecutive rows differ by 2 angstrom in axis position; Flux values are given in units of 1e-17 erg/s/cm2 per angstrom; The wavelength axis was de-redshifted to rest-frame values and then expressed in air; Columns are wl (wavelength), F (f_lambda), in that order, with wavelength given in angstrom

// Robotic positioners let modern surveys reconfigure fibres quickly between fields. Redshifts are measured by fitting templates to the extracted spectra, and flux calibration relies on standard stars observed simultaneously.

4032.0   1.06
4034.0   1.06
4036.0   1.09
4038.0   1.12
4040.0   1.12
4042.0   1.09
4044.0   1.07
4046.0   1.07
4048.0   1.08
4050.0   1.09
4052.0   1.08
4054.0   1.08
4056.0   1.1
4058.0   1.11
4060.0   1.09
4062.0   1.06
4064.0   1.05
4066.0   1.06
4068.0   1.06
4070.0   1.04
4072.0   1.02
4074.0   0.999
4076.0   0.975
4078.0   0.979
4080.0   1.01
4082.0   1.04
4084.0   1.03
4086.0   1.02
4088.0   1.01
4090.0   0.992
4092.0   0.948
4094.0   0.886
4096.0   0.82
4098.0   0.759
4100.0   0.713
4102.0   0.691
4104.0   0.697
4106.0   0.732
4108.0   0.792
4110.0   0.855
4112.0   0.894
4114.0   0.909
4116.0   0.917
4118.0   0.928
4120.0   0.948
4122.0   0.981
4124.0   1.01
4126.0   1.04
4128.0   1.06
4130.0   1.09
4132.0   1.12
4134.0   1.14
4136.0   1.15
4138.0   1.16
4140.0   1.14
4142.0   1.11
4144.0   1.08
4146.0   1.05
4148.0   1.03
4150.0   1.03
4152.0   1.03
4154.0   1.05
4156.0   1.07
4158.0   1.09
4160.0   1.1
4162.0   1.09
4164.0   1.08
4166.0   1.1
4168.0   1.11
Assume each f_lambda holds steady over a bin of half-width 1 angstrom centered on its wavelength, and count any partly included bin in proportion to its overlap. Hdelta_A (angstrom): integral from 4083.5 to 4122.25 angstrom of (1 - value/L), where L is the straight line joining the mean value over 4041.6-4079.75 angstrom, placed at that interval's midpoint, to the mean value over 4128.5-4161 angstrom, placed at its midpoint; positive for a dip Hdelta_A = 7.3 angstrom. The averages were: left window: 1.06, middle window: 0.872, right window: 1.09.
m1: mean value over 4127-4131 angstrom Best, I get 1.08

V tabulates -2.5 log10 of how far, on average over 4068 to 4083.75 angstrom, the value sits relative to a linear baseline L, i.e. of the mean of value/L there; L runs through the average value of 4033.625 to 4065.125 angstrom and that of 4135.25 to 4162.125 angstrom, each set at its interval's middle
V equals 0.07 mag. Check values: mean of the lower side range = 1.09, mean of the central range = 1.01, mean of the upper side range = 1.08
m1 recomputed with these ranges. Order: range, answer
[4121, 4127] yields 1.01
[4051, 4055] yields 1.08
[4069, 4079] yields 1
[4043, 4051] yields 1.08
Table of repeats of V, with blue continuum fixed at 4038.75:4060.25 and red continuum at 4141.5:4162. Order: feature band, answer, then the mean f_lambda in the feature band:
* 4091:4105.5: 0.34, 0.786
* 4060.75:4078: 0.06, 1.03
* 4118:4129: 0.07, 1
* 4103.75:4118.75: 0.26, 0.846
